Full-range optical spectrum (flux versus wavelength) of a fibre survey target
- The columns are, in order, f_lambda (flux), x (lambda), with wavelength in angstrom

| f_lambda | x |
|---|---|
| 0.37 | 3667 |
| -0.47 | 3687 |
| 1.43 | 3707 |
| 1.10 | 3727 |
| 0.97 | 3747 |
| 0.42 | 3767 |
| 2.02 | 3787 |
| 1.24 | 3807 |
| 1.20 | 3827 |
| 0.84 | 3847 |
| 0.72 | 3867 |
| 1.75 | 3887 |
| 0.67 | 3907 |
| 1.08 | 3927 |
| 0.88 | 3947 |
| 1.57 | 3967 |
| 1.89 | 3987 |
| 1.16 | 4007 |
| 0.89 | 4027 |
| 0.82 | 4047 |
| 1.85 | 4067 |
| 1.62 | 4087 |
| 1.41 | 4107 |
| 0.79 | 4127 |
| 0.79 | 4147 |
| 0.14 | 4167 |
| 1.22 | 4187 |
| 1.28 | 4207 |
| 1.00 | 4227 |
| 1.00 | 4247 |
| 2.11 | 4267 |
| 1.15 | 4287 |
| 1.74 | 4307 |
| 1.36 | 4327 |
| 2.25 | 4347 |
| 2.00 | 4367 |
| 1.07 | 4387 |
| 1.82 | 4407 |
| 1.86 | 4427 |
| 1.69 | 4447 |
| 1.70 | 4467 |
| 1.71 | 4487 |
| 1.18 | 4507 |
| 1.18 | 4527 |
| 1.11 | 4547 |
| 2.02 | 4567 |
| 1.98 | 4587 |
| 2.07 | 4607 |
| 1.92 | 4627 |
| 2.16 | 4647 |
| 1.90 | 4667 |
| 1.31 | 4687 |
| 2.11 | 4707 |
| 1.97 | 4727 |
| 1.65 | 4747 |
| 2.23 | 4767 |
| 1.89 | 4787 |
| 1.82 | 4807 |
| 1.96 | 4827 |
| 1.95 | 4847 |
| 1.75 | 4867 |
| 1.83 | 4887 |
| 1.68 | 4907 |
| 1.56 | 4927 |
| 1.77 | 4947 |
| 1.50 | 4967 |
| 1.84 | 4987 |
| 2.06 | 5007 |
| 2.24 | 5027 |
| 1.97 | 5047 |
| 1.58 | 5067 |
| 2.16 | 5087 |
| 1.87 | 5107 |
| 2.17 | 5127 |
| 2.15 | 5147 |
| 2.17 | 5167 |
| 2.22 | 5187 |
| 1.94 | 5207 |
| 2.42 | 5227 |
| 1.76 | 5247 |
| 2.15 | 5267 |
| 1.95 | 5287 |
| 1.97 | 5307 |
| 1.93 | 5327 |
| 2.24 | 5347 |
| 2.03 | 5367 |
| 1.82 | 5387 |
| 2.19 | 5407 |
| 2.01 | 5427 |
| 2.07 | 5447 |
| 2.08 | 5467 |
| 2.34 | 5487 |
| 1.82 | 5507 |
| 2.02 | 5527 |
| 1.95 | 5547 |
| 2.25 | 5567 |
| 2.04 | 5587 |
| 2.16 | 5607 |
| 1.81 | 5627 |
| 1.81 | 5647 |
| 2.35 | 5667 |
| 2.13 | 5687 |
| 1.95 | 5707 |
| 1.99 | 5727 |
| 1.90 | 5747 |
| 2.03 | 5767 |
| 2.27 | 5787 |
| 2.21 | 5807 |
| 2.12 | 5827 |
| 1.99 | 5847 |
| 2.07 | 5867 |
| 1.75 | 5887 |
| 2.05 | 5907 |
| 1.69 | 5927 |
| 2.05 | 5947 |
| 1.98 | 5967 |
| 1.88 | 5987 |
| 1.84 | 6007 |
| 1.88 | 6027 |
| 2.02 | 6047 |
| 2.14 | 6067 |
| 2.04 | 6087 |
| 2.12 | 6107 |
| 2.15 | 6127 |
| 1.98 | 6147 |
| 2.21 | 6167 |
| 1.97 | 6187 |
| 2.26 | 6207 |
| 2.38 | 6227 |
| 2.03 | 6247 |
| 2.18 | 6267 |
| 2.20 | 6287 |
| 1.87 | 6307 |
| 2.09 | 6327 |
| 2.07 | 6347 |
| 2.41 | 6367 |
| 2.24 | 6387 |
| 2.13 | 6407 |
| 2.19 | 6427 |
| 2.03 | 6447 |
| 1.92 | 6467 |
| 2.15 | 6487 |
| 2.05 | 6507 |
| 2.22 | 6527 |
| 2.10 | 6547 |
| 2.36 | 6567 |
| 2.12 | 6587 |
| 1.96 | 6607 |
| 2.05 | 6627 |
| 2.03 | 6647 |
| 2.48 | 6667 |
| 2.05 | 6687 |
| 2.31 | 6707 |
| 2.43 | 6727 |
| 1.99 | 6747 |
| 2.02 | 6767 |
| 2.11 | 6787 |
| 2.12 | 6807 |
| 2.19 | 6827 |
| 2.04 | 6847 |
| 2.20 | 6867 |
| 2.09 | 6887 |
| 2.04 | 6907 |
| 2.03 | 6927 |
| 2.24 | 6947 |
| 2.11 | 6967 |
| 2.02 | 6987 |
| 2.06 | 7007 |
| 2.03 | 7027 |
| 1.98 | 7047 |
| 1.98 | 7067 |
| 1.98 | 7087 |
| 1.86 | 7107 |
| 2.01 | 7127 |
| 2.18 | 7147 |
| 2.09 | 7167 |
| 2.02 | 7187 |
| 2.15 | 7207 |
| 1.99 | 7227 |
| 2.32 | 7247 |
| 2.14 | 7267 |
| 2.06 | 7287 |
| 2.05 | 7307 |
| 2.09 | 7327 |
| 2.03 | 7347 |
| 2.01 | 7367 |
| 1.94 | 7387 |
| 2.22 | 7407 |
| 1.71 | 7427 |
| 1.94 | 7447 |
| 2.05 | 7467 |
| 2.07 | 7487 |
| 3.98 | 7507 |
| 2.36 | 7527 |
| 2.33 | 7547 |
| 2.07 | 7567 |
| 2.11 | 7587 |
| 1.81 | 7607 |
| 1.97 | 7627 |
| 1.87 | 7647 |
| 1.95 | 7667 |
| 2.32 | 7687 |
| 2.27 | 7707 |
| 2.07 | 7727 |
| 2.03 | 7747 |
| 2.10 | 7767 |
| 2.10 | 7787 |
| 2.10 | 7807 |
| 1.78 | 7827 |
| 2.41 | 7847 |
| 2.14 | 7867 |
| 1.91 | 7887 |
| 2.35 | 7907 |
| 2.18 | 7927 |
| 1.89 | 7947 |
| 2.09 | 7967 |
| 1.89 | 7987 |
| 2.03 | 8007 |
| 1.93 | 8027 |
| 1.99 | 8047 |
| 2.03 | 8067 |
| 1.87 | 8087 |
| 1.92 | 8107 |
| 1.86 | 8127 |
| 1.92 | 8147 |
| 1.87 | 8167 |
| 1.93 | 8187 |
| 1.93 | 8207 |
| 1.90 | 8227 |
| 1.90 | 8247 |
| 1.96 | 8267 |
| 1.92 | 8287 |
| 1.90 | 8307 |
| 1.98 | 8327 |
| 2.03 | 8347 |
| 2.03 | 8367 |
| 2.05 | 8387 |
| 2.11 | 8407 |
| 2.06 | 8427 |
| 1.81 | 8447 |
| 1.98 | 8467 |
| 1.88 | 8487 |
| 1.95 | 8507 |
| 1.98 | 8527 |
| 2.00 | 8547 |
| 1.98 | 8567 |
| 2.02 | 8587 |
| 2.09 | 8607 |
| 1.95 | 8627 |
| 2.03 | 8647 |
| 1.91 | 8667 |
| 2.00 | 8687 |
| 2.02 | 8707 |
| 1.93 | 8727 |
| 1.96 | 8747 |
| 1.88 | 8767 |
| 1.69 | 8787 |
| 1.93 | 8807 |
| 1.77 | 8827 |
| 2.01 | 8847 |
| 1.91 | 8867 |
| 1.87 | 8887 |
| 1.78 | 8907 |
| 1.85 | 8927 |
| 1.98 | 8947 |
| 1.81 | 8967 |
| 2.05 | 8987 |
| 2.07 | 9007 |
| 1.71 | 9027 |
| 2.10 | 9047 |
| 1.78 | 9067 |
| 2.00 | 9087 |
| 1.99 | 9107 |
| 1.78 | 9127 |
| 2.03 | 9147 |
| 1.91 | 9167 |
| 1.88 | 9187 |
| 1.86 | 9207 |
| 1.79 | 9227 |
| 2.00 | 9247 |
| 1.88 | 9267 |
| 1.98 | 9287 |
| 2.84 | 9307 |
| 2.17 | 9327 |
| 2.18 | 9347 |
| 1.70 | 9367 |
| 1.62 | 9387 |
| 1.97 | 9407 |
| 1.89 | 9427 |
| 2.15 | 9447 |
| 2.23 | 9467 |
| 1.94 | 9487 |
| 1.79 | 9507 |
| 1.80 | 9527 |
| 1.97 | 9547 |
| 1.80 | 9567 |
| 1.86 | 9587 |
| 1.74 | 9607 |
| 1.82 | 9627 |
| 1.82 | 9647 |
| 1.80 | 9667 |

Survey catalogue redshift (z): 0.14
